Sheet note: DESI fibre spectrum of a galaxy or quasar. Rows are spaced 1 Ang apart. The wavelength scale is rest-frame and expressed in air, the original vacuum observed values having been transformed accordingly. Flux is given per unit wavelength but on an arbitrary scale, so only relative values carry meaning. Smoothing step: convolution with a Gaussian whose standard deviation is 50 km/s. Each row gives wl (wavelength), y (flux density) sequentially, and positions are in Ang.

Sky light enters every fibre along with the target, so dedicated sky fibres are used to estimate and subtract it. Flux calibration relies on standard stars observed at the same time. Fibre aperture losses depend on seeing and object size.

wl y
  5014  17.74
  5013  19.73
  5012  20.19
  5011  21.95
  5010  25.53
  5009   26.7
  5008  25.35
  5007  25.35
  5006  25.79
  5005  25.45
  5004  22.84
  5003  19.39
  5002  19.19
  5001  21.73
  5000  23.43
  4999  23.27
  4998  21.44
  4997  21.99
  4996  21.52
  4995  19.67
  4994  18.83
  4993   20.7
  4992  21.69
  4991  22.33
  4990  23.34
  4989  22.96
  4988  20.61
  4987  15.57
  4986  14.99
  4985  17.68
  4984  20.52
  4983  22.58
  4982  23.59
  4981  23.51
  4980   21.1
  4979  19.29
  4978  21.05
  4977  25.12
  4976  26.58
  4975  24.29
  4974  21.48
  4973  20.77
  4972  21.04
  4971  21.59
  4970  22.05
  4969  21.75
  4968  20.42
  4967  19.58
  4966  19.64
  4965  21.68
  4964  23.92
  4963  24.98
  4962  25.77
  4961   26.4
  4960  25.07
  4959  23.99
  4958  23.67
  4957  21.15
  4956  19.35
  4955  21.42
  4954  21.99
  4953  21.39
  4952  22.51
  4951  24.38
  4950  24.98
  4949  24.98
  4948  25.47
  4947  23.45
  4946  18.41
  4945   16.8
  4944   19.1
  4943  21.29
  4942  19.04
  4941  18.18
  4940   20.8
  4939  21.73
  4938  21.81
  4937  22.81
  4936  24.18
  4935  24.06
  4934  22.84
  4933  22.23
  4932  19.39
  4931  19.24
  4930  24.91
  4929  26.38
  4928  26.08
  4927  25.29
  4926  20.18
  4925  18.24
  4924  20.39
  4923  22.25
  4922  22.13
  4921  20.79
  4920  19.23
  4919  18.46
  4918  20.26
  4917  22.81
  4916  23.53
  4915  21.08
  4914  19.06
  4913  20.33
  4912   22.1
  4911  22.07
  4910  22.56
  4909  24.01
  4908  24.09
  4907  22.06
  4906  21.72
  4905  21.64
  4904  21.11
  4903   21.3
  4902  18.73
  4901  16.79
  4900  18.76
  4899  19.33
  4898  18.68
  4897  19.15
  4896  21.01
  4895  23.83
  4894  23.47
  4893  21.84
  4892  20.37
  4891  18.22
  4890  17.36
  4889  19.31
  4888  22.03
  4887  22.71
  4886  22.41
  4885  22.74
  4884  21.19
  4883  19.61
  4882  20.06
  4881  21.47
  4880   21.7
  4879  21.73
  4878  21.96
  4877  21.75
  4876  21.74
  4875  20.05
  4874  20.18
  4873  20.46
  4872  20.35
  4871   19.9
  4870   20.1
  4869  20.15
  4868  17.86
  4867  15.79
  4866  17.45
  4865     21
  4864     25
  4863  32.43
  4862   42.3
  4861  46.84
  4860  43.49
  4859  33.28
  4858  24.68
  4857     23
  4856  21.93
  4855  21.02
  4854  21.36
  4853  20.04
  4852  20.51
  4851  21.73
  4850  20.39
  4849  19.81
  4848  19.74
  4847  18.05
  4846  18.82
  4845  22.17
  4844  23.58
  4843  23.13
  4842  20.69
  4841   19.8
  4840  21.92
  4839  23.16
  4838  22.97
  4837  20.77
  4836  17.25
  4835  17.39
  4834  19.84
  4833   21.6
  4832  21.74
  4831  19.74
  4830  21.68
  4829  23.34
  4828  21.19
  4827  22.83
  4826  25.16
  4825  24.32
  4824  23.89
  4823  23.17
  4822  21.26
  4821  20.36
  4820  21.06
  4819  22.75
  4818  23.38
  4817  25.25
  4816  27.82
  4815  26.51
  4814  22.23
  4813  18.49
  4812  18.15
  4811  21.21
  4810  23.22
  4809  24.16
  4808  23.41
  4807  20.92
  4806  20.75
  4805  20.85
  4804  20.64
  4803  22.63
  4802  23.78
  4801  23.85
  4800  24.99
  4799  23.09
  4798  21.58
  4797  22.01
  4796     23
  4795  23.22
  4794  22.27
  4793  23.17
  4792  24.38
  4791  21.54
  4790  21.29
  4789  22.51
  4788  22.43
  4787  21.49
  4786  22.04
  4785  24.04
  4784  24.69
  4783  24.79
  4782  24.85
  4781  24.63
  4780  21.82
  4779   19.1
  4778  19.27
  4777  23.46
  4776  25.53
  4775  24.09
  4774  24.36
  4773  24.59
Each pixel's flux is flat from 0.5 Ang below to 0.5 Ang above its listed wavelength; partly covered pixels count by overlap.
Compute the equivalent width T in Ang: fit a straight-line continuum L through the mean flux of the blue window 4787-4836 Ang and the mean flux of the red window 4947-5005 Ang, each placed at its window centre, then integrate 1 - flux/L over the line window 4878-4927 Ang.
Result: 2.6 Ang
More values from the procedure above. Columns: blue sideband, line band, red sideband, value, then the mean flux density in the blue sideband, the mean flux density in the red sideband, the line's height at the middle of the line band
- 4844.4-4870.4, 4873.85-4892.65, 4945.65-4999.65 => 2.2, 24.2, 22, 23.7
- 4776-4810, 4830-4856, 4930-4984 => 2.1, 22.7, 22.2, 22.5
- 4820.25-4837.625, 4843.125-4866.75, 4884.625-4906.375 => -4.4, 21.5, 20.5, 21.1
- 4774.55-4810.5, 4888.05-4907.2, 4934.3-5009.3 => 1.8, 22.8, 22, 22.3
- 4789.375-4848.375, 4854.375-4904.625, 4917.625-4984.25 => -1.1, 22.1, 22.1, 22.1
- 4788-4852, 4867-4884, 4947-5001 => 1.2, 22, 22.1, 22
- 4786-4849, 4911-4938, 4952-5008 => 0.2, 22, 22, 22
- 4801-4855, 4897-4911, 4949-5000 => 0.7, 21.7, 21.9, 21.8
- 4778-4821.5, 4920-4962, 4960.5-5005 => -0.5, 22.6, 21.7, 21.9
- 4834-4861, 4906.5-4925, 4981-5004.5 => 0.4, 22.7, 20.9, 21.9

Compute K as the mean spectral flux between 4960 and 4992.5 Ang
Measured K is 21.9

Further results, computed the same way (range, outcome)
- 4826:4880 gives 22.7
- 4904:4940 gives 22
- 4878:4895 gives 21.1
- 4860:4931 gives 22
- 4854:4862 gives 30.8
